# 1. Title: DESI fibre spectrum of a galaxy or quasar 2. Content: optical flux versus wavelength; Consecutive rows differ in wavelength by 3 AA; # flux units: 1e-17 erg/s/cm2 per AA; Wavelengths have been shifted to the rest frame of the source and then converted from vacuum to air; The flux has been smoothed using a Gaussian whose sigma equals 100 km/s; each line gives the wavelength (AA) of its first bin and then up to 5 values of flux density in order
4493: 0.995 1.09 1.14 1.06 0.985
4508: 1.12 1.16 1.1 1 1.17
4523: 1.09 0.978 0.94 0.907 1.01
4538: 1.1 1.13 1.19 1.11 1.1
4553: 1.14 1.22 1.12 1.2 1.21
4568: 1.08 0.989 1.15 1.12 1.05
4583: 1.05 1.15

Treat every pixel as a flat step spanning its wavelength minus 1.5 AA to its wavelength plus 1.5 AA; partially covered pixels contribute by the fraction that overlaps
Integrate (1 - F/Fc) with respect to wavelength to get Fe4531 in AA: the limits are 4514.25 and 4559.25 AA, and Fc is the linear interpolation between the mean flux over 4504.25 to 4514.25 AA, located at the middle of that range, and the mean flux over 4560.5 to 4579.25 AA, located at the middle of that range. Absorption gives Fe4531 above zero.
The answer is 1.2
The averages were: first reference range 1.1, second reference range 1.12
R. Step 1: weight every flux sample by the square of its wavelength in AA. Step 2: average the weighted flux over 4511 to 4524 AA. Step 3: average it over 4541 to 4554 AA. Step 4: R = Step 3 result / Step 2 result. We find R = 1.0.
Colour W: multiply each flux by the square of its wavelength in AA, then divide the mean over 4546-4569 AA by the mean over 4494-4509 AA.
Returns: 1.10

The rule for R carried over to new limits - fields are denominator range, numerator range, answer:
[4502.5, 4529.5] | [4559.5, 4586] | 1.07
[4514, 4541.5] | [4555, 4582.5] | 1.10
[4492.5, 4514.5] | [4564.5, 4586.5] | 1.04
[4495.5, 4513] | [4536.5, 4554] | 1.05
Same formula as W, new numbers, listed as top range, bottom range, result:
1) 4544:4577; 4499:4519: 1.08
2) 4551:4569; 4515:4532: 1.15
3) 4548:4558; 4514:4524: 1.07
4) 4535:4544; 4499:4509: 1.06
